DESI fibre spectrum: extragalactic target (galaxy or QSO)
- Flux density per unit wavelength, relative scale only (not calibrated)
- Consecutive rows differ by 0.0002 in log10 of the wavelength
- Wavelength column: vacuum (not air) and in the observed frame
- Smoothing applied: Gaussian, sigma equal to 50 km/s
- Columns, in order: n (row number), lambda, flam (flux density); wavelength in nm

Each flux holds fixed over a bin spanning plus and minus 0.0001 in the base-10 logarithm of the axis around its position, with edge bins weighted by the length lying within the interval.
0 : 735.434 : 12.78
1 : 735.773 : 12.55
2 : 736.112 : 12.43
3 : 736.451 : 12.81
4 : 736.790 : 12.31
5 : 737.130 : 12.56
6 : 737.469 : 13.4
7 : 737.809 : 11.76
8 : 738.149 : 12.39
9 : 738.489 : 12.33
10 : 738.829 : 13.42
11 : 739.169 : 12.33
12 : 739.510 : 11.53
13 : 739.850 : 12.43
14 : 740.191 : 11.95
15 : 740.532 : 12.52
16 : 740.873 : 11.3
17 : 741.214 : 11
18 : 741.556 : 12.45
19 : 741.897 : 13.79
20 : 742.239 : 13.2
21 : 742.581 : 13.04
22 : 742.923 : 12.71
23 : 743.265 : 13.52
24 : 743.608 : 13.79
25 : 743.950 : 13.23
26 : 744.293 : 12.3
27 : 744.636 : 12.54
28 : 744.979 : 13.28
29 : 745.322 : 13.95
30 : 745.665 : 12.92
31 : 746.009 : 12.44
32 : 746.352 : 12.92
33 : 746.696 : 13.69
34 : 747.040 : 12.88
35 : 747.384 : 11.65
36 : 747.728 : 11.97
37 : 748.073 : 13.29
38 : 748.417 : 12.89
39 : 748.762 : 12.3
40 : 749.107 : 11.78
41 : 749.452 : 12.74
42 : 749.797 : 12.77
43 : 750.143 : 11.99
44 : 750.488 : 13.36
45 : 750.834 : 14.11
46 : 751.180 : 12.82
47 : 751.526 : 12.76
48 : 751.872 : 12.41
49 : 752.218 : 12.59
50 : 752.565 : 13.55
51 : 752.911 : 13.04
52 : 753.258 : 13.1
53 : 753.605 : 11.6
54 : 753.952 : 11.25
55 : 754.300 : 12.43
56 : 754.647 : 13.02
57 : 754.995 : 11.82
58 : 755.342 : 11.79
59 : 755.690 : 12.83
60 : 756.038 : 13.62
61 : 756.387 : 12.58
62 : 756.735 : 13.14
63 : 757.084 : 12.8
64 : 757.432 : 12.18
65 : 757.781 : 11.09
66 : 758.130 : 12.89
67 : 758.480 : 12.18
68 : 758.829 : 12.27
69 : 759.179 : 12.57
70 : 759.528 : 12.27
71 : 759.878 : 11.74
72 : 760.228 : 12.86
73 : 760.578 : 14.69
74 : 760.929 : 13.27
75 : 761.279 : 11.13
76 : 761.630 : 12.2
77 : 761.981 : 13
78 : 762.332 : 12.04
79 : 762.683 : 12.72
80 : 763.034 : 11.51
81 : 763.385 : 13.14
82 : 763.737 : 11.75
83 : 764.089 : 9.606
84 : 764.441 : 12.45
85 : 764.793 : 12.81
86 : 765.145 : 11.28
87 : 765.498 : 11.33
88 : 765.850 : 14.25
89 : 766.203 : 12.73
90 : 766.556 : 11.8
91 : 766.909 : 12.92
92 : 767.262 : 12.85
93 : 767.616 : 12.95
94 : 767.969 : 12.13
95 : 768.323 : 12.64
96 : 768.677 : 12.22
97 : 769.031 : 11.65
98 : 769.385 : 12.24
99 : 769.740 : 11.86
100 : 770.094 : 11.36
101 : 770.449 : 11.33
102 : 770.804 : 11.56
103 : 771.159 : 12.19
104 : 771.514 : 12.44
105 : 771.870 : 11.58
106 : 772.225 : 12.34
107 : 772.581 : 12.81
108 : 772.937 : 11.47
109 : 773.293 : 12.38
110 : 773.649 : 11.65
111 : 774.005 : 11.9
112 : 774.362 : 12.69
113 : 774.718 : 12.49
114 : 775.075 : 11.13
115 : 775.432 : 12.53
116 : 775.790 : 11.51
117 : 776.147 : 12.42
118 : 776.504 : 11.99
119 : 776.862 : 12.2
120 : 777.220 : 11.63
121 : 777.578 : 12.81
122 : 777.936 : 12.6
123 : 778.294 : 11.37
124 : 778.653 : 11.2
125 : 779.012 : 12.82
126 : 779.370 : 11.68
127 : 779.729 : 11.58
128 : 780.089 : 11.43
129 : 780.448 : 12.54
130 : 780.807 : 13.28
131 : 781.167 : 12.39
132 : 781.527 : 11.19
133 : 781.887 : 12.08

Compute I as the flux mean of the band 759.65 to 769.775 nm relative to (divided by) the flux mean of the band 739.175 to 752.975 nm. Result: 1.0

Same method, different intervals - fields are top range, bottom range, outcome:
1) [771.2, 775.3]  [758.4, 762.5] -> 0.97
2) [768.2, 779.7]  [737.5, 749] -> 0.95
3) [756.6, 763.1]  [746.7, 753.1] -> 0.98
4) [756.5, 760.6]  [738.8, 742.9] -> 1.01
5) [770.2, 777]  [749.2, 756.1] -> 0.95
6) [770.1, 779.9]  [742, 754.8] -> 0.94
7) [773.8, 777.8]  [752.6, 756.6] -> 0.97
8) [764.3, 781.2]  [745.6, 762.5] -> 0.96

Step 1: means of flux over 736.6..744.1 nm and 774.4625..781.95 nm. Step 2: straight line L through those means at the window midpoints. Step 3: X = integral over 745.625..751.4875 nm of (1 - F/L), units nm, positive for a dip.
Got -0.12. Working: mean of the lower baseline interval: 12.6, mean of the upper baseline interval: 12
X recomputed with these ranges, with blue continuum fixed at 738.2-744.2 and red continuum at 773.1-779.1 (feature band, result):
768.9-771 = 0.085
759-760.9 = -0.084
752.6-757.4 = -0.063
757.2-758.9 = 0.029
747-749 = 0.009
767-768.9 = -0.056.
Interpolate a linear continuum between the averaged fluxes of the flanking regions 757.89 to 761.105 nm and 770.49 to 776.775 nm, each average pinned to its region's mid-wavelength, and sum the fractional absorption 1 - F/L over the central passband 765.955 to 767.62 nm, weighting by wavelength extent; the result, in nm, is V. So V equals -0.04 nm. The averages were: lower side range 12.7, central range 12.7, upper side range 12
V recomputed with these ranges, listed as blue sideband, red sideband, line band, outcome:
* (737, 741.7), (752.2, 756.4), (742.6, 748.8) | -0.276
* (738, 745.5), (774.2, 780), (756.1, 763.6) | -0.093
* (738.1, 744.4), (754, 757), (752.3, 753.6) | -0.039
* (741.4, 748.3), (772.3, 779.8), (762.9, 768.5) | 0.042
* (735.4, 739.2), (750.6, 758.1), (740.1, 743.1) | 0.033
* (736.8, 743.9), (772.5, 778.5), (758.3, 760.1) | 0.012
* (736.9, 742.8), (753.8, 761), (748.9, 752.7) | -0.091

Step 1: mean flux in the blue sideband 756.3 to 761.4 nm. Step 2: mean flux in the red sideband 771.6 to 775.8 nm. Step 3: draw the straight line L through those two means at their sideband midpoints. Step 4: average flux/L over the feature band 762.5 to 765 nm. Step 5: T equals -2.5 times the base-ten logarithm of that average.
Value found 0.03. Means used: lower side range 12.5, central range 12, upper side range 12.1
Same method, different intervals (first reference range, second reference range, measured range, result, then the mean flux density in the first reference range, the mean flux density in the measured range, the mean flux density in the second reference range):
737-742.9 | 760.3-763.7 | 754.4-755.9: 0.01 mag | 12.4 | 12.4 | 12.6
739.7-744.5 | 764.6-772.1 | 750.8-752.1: -0.03 mag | 12.7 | 12.9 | 12.2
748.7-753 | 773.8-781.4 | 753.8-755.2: 0.05 mag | 12.8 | 12.1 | 12.1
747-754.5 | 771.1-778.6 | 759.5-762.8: -0.02 mag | 12.6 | 12.6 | 12.1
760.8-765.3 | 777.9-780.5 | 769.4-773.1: 0.00 mag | 12.1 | 11.9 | 11.8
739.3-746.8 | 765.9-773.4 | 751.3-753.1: -0.03 mag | 12.7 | 12.9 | 12.2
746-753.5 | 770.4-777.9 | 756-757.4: -0.03 mag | 12.8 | 12.9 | 12.1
